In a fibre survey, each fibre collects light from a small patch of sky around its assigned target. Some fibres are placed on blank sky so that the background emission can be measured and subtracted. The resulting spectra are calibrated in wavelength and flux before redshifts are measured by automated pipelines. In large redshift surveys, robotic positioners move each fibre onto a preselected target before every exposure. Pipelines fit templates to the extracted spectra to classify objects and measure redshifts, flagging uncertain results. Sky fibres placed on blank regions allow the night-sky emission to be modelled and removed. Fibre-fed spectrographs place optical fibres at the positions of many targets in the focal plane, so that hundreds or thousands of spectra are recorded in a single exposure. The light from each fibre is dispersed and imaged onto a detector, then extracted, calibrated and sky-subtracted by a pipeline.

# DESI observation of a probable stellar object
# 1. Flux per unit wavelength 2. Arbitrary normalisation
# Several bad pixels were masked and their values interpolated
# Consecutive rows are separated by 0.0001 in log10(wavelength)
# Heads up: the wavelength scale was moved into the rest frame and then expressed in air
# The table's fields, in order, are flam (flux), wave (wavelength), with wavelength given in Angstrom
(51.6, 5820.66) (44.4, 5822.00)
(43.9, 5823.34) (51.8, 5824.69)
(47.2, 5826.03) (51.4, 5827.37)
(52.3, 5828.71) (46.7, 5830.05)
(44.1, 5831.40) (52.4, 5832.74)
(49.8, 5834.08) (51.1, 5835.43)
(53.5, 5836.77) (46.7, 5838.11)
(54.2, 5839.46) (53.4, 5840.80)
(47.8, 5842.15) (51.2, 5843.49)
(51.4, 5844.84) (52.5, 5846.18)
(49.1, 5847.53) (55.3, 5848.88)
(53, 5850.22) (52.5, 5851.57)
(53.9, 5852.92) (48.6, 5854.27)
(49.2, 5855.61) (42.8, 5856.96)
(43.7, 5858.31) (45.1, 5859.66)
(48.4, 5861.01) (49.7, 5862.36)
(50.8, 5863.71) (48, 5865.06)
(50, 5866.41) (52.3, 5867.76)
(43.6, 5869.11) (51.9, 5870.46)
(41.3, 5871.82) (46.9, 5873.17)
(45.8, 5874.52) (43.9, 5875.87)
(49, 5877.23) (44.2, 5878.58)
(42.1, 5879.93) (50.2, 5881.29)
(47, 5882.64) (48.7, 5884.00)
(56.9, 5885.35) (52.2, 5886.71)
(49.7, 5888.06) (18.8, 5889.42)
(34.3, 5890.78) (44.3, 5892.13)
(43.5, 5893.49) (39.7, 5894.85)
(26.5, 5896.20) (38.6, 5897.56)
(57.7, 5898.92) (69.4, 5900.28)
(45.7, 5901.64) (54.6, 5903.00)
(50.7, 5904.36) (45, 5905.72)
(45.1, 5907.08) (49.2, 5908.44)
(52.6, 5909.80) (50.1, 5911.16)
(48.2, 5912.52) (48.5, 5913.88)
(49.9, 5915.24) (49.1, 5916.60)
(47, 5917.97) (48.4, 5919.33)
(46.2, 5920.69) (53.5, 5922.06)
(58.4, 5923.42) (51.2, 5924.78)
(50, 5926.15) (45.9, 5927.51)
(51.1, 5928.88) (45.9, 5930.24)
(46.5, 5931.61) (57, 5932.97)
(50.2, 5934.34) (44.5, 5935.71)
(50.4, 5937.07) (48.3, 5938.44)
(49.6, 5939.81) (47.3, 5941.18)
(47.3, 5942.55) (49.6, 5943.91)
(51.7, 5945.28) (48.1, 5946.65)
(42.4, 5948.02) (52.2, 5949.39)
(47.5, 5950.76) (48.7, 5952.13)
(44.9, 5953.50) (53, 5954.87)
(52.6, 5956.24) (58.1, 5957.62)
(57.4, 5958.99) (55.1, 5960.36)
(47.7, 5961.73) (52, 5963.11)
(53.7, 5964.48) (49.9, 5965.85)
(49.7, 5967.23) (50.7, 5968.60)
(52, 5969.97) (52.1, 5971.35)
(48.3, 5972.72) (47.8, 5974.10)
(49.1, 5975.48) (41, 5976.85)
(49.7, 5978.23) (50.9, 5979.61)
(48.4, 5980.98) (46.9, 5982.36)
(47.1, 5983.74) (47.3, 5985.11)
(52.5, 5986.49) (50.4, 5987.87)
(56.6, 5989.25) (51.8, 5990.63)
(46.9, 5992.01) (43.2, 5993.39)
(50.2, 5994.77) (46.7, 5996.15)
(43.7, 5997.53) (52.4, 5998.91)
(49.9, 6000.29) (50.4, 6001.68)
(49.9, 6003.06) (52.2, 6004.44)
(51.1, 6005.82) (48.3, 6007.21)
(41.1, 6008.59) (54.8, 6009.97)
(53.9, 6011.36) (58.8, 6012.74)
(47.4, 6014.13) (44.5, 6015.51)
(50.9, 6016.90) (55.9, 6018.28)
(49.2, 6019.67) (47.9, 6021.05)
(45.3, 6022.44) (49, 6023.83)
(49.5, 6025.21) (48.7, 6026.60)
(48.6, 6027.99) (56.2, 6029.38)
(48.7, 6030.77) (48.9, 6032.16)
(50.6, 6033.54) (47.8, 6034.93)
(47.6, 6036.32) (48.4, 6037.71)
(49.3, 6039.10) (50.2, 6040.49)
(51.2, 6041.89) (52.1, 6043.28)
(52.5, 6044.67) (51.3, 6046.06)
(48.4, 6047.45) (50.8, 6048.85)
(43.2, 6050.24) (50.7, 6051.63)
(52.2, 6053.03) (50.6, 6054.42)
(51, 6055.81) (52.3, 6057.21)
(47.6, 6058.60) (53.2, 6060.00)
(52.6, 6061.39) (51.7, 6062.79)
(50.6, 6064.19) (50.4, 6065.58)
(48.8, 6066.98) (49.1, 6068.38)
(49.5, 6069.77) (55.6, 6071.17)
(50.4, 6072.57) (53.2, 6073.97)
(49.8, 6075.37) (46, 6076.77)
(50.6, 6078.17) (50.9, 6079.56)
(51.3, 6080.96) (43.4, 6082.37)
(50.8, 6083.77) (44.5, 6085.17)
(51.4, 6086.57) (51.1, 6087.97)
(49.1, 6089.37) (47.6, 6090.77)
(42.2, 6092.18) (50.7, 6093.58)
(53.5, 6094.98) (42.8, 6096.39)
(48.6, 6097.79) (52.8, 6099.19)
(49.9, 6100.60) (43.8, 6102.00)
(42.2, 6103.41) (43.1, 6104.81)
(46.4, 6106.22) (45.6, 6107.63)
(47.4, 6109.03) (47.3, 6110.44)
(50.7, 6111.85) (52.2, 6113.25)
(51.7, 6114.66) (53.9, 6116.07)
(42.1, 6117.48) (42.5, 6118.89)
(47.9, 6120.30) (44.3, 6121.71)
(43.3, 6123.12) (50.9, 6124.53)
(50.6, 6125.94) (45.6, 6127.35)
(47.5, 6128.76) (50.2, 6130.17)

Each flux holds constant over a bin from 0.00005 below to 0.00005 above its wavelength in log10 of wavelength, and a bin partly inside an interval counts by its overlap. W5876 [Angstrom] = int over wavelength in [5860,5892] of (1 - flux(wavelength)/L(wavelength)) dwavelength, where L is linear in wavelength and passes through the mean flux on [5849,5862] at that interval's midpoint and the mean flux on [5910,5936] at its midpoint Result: 1.9 Angstrom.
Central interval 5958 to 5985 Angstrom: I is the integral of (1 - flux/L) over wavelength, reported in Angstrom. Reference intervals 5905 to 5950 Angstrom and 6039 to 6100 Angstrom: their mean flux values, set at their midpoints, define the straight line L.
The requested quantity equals -0.4 Angstrom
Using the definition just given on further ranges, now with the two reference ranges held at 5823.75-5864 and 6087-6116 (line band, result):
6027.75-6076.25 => -2.0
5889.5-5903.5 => 1.5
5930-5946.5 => 0.1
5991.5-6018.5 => -0.4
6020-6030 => -0.1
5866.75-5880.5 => 1.0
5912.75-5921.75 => 0.2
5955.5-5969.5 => -1.0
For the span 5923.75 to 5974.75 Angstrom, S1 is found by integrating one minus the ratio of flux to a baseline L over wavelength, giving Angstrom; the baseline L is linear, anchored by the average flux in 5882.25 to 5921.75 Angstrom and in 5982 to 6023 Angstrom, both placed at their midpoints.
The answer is -2.0 Angstrom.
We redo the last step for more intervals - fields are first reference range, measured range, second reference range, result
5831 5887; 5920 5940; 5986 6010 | -0.3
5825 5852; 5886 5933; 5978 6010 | 2.4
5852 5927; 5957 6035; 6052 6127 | -2.8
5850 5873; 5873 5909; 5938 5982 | 2.2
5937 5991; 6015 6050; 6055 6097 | 0.1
